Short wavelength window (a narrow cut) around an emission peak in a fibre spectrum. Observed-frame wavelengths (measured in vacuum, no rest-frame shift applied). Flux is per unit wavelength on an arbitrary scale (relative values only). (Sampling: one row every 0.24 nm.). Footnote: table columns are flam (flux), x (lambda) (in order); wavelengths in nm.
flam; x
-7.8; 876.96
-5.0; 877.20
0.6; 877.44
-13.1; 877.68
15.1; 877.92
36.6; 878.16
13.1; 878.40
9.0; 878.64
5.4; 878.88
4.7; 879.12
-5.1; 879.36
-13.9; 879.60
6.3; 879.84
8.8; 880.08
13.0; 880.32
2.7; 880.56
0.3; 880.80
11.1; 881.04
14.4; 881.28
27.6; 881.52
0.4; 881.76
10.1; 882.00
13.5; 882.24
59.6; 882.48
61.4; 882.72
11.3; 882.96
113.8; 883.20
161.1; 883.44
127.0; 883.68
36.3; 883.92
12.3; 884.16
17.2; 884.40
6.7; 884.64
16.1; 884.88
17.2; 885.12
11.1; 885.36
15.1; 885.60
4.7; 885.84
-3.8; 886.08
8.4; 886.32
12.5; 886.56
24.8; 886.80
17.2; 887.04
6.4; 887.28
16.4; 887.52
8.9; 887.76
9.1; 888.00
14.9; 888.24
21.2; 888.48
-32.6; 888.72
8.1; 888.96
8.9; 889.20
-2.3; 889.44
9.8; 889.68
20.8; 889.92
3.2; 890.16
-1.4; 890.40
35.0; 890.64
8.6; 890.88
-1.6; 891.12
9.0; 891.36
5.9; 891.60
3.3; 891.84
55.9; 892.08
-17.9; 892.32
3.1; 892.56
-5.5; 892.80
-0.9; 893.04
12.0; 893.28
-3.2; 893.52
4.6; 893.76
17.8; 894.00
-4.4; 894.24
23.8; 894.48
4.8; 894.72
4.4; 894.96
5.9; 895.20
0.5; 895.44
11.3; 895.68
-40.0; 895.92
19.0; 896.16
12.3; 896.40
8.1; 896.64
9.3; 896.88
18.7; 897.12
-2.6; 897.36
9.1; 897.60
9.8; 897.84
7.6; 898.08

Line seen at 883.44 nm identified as [O II] 3727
